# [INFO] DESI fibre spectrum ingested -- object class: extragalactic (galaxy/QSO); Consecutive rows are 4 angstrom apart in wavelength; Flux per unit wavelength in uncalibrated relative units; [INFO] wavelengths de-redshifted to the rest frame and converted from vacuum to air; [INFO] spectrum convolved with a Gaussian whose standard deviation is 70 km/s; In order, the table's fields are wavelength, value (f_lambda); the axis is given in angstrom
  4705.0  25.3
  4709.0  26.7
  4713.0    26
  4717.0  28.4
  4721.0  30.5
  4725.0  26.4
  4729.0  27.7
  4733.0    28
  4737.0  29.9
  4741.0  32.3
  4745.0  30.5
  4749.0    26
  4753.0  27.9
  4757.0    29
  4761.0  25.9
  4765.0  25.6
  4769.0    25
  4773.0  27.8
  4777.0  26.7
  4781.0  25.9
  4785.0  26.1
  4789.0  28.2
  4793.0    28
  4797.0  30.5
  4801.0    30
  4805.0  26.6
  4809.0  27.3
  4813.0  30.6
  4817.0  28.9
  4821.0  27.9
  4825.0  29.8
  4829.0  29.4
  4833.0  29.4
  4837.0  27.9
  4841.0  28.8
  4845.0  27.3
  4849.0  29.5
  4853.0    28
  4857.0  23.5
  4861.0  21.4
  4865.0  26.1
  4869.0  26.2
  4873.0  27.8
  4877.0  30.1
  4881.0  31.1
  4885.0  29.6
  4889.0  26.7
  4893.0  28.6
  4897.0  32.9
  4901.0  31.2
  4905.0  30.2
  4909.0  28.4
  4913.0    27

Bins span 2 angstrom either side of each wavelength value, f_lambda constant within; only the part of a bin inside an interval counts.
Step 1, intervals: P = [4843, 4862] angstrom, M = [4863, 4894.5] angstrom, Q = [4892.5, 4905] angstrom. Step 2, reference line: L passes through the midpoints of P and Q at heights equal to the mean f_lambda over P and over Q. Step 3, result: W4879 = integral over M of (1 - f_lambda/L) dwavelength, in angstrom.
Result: 0.7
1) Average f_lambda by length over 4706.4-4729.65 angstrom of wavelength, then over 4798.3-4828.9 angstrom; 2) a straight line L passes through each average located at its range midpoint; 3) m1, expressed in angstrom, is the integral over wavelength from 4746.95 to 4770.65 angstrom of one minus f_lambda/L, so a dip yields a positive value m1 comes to 1.3 angstrom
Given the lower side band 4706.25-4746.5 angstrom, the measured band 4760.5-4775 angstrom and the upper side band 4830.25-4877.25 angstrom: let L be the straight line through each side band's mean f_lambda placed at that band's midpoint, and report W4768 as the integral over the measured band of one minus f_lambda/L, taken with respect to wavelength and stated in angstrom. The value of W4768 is 1.0 angstrom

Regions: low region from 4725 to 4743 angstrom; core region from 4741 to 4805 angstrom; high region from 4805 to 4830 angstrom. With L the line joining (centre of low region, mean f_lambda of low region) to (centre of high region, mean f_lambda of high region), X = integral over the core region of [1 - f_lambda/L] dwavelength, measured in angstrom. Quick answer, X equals 2.89 angstrom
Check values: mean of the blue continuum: 29.1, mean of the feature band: 27.7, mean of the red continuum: 28.8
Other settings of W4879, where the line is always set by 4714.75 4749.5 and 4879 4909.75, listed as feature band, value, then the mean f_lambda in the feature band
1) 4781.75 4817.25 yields 1.2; 28.4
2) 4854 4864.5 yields 2.2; 23.5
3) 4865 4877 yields 1.0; 27.4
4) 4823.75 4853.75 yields 0.8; 28.8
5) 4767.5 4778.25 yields 1.0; 26.6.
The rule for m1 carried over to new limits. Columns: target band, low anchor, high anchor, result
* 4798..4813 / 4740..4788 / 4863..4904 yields -0.3 angstrom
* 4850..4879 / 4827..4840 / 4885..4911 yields 3.0 angstrom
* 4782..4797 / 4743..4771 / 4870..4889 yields 0.0 angstrom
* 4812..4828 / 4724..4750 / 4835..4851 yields -0.4 angstrom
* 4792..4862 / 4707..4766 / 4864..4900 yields 1.1 angstrom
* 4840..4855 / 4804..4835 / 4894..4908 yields 0.6 angstrom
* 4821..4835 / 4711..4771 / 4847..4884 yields -1.0 angstrom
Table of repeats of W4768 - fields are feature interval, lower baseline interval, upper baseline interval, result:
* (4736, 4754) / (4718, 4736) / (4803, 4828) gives -0.7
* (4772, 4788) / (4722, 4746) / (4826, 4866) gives 1.0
